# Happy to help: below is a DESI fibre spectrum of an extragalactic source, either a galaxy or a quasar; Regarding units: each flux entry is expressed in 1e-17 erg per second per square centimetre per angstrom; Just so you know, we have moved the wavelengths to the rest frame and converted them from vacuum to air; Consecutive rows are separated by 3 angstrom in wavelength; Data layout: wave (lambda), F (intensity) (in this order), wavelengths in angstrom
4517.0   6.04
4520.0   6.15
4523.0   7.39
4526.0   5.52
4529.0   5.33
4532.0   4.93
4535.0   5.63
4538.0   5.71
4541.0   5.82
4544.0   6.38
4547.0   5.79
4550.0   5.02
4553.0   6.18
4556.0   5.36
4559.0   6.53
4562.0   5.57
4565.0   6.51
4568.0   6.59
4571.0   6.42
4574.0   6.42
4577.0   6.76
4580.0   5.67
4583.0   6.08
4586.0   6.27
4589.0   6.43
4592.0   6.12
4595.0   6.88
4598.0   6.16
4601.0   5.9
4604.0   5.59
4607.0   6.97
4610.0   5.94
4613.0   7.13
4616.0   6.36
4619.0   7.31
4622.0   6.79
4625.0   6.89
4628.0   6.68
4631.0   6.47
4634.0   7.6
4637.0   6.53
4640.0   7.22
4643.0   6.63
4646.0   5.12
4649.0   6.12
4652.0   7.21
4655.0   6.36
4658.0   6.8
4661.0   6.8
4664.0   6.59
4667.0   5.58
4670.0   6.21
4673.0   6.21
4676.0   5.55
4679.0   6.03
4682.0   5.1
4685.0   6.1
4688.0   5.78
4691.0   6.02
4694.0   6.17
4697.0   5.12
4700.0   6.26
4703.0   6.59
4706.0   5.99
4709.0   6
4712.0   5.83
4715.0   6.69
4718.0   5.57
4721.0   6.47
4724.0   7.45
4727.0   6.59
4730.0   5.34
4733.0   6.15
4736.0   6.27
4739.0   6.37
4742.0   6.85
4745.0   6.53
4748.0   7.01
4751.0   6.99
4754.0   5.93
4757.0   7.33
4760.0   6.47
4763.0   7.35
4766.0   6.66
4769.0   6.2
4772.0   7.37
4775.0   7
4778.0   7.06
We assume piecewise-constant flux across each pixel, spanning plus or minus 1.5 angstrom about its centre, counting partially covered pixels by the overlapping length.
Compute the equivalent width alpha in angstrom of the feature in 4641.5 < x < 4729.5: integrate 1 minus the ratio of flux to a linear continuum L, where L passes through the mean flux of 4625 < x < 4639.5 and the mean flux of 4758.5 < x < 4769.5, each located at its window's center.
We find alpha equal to 8.24 angstrom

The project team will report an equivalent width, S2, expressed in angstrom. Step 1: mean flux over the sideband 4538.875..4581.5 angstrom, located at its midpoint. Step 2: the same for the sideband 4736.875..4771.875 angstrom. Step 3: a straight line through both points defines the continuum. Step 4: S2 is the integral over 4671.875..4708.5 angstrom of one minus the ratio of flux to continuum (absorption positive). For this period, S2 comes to 3.3 angstrom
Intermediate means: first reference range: 6.07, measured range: 5.91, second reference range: 6.72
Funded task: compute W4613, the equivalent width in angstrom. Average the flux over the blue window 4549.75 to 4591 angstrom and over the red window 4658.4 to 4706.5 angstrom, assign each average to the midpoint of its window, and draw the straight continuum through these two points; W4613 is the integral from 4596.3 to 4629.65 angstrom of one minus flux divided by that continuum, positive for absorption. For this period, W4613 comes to -2.3 angstrom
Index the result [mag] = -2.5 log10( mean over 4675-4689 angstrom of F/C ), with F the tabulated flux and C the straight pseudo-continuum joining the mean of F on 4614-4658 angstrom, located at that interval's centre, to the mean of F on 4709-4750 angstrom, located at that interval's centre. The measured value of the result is 0.15 mag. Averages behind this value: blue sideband 6.67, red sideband 6.39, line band 5.72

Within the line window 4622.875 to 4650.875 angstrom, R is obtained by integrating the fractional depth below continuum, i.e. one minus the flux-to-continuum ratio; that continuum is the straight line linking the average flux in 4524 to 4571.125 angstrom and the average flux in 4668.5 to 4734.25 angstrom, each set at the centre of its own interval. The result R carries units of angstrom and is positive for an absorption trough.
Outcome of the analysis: -3.0 angstrom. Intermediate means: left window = 5.83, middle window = 6.6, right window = 6.06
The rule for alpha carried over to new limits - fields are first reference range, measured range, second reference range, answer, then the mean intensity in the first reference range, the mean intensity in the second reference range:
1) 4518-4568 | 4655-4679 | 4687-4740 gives -0.7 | 5.89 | 6.15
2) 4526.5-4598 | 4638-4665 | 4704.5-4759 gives -1.4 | 6.01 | 6.41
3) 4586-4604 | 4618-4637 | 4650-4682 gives -2.0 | 6.24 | 6.27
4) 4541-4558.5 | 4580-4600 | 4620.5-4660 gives -0.3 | 5.8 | 6.65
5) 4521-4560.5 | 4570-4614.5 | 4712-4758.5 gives -2.4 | 5.82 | 6.48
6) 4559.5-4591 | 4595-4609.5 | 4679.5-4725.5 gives 0.0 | 6.28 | 6.08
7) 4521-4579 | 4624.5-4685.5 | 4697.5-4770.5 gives -1.2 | 5.99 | 6.44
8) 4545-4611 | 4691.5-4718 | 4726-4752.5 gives 1.4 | 6.15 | 6.45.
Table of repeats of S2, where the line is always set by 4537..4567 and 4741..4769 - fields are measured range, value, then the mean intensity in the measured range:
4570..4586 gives -0.68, 6.27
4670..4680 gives 0.71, 5.97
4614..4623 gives -0.96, 6.84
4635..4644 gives -0.83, 6.85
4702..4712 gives 0.67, 6.12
